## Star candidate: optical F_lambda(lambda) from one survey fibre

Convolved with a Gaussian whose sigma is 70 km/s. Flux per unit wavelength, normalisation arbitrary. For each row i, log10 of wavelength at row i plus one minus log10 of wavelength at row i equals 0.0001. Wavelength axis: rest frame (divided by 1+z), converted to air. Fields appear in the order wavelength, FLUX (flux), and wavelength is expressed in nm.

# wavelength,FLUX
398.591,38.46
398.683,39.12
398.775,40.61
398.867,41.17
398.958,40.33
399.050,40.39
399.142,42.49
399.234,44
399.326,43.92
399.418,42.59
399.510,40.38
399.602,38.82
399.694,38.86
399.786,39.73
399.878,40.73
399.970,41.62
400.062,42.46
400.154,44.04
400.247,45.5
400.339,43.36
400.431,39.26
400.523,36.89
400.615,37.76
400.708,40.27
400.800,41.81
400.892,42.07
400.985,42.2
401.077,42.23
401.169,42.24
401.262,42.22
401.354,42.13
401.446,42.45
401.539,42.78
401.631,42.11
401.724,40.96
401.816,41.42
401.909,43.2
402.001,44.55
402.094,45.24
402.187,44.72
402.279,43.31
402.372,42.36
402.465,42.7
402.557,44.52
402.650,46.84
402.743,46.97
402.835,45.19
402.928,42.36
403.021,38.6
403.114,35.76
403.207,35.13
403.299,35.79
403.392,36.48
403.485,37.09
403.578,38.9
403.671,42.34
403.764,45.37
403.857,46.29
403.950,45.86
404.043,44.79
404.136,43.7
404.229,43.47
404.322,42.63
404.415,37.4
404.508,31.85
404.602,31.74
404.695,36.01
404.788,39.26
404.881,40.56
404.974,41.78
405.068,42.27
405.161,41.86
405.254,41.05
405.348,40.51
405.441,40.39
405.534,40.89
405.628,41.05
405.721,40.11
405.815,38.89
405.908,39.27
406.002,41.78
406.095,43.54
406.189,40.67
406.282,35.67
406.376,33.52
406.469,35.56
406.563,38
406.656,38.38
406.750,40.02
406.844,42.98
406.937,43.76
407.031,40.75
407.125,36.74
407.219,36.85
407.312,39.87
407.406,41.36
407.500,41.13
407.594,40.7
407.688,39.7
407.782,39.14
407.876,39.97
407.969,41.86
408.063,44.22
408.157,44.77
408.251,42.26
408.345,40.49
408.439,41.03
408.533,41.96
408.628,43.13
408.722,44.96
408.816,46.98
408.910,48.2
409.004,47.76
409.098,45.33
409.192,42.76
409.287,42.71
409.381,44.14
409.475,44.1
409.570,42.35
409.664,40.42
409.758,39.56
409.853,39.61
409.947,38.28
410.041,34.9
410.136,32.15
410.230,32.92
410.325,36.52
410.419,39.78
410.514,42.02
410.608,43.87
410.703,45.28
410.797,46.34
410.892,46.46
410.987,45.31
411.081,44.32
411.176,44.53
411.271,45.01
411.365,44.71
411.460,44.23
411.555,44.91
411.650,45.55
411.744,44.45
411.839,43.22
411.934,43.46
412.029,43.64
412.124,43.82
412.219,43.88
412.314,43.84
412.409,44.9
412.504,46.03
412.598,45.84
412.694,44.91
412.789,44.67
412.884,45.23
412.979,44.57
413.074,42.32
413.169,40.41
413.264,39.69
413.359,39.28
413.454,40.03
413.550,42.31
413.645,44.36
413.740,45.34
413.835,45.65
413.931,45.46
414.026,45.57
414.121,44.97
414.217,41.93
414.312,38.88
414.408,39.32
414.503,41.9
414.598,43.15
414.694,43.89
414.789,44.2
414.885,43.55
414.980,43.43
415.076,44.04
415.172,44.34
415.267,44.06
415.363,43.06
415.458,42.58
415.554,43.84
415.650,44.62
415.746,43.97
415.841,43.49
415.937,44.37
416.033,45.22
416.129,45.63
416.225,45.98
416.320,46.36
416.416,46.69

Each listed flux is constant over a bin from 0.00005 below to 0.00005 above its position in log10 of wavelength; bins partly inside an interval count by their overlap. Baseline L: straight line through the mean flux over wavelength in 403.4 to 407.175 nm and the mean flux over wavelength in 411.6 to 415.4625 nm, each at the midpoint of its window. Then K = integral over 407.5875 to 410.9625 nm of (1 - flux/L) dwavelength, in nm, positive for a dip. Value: -0.012 nm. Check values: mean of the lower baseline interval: 40.1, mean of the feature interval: 41.9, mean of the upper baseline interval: 43.5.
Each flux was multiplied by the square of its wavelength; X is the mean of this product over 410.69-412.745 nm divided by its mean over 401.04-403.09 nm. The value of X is 1.09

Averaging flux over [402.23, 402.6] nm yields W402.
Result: 43.3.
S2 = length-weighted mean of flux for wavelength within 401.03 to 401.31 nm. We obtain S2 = 42.3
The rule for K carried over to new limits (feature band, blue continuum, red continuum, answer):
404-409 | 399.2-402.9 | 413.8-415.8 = 0.25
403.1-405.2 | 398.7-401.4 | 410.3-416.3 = 0.11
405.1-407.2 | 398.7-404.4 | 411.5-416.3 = 0.14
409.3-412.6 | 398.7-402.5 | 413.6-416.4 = 0.06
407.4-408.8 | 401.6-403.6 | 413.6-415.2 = 0.02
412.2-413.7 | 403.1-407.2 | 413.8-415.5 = -0.02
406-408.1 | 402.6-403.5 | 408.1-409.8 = 0.13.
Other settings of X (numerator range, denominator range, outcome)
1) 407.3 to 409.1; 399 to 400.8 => 1.08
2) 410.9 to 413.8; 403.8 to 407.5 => 1.13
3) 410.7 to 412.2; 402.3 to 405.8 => 1.14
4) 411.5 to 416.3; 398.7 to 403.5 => 1.12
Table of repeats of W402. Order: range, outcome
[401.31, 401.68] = 42.3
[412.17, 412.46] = 44.2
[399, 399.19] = 41.4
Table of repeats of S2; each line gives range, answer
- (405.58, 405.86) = 39.9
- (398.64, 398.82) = 39.8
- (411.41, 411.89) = 44.4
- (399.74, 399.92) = 40.2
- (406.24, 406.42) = 34.5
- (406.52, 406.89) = 39.9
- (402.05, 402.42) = 43.8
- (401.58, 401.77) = 41.6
